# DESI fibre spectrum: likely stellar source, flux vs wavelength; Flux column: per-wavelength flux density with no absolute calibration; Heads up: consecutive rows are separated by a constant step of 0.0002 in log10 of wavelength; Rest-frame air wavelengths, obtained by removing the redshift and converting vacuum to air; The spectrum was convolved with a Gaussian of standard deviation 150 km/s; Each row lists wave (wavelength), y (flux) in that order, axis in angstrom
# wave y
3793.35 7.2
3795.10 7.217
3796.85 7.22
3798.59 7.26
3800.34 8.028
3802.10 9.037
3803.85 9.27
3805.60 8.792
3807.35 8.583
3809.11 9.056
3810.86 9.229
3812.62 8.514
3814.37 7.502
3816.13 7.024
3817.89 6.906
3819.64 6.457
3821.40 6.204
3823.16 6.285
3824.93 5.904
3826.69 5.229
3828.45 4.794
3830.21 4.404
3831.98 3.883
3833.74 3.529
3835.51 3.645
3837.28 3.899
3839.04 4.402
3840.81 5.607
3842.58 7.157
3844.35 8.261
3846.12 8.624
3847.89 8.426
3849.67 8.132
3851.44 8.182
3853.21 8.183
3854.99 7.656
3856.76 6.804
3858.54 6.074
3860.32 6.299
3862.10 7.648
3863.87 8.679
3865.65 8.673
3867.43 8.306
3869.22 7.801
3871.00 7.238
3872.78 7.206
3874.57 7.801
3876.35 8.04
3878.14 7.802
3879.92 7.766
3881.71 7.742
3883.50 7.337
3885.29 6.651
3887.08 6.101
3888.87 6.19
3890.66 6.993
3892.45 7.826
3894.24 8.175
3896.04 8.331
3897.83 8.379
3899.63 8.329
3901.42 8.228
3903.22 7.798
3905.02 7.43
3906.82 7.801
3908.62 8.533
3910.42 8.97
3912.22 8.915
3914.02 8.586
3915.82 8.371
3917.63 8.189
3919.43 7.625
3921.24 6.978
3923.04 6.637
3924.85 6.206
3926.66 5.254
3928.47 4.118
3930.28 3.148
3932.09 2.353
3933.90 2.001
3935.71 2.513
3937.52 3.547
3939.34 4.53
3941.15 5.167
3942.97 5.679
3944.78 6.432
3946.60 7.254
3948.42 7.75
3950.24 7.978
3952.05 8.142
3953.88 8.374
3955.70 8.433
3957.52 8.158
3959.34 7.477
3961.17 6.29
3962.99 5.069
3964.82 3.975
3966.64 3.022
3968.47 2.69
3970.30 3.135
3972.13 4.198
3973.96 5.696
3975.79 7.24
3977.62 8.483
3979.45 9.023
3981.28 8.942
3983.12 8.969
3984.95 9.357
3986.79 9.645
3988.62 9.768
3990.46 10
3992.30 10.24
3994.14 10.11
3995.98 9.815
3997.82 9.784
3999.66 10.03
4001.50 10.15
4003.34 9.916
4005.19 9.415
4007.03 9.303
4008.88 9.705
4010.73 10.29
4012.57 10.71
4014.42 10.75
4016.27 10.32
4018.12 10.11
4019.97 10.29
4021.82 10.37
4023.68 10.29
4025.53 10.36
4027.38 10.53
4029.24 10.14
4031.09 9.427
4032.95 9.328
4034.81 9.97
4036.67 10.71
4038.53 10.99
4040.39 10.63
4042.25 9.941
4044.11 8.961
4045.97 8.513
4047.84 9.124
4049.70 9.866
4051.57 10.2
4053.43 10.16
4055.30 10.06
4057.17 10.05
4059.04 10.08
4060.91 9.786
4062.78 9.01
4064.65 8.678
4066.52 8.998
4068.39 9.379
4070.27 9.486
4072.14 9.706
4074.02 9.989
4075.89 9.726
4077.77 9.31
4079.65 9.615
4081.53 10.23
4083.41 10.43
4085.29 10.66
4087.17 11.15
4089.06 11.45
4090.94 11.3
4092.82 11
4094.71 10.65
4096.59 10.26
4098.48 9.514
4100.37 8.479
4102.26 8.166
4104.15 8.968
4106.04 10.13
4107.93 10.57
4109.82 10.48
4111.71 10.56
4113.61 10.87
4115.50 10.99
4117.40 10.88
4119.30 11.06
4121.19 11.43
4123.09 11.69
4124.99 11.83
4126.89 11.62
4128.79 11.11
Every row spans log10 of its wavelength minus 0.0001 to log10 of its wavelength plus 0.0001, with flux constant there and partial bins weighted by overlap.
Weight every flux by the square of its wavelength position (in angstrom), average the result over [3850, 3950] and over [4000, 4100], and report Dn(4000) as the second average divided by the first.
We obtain 1.55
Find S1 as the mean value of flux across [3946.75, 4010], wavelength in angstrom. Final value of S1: 7.95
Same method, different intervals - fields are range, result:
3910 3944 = 5.68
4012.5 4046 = 10.2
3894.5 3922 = 8.17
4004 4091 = 9.98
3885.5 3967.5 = 6.6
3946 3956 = 7.98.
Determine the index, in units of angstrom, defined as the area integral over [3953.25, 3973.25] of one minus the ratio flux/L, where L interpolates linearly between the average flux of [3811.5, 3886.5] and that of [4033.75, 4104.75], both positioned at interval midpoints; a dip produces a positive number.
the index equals 6.9 angstrom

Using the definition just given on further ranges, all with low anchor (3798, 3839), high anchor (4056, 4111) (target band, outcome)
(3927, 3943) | 8.8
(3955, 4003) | 5.2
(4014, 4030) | -2.1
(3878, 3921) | -1.1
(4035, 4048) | -0.7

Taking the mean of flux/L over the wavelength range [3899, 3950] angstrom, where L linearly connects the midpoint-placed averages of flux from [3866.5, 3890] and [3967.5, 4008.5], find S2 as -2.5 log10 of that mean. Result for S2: 0.22 mag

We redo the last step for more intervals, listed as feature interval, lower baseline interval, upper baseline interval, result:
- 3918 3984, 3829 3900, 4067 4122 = 0.36 mag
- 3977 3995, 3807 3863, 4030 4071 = -0.08 mag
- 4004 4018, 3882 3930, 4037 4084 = -0.12 mag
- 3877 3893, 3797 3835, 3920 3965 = -0.14 mag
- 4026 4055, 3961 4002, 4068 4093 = -0.08 mag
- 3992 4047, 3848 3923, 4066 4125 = -0.08 mag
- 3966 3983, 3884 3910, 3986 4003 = 0.50 mag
